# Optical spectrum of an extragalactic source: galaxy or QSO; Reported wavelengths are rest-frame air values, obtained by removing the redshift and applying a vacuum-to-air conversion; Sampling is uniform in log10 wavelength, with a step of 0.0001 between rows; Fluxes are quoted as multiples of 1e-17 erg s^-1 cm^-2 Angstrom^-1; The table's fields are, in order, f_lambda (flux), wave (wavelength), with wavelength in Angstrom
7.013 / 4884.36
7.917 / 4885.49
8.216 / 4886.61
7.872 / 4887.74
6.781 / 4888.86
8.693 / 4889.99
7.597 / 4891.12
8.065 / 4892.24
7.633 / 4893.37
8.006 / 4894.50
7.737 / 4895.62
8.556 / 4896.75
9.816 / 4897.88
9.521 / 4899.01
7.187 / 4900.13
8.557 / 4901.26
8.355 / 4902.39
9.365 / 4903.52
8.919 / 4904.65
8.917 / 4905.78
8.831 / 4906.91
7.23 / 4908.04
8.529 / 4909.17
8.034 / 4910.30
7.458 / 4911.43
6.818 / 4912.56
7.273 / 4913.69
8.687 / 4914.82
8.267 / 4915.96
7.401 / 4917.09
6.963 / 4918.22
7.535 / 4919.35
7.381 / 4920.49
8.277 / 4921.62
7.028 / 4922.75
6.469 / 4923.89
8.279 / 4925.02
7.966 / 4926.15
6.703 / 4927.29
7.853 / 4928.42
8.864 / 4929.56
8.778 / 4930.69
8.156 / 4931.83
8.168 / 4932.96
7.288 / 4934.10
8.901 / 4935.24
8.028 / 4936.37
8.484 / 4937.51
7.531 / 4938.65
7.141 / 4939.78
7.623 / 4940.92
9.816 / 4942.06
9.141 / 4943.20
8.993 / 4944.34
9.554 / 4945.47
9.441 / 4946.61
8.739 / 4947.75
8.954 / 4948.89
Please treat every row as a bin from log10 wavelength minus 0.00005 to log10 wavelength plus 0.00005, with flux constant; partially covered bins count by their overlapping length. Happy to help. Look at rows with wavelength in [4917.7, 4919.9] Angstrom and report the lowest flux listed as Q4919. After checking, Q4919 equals 6.963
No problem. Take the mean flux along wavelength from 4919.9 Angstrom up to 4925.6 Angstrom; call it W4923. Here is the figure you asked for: 7.49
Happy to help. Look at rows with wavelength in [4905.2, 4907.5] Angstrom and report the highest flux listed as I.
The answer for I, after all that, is 8.917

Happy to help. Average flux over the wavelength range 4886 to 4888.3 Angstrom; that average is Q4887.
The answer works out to 8.05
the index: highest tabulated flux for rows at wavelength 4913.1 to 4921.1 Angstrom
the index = 8.687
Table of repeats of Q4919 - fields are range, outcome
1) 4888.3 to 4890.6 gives 6.781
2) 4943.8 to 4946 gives 8.993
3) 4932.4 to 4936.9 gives 7.288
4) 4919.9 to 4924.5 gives 6.469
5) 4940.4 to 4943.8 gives 7.623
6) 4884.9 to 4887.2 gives 7.917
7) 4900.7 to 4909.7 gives 7.23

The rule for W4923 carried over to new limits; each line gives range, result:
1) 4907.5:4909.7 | 7.88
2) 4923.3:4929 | 7.45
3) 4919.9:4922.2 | 7.82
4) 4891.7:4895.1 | 7.9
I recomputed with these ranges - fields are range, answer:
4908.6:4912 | 8.529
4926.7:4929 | 7.853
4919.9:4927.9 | 8.279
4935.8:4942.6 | 9.816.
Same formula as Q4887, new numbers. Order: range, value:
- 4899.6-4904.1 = 8.37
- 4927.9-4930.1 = 8.34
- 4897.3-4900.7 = 8.85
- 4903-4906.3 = 9.06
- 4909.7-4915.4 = 7.66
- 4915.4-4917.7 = 7.83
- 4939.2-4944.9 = 8.54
